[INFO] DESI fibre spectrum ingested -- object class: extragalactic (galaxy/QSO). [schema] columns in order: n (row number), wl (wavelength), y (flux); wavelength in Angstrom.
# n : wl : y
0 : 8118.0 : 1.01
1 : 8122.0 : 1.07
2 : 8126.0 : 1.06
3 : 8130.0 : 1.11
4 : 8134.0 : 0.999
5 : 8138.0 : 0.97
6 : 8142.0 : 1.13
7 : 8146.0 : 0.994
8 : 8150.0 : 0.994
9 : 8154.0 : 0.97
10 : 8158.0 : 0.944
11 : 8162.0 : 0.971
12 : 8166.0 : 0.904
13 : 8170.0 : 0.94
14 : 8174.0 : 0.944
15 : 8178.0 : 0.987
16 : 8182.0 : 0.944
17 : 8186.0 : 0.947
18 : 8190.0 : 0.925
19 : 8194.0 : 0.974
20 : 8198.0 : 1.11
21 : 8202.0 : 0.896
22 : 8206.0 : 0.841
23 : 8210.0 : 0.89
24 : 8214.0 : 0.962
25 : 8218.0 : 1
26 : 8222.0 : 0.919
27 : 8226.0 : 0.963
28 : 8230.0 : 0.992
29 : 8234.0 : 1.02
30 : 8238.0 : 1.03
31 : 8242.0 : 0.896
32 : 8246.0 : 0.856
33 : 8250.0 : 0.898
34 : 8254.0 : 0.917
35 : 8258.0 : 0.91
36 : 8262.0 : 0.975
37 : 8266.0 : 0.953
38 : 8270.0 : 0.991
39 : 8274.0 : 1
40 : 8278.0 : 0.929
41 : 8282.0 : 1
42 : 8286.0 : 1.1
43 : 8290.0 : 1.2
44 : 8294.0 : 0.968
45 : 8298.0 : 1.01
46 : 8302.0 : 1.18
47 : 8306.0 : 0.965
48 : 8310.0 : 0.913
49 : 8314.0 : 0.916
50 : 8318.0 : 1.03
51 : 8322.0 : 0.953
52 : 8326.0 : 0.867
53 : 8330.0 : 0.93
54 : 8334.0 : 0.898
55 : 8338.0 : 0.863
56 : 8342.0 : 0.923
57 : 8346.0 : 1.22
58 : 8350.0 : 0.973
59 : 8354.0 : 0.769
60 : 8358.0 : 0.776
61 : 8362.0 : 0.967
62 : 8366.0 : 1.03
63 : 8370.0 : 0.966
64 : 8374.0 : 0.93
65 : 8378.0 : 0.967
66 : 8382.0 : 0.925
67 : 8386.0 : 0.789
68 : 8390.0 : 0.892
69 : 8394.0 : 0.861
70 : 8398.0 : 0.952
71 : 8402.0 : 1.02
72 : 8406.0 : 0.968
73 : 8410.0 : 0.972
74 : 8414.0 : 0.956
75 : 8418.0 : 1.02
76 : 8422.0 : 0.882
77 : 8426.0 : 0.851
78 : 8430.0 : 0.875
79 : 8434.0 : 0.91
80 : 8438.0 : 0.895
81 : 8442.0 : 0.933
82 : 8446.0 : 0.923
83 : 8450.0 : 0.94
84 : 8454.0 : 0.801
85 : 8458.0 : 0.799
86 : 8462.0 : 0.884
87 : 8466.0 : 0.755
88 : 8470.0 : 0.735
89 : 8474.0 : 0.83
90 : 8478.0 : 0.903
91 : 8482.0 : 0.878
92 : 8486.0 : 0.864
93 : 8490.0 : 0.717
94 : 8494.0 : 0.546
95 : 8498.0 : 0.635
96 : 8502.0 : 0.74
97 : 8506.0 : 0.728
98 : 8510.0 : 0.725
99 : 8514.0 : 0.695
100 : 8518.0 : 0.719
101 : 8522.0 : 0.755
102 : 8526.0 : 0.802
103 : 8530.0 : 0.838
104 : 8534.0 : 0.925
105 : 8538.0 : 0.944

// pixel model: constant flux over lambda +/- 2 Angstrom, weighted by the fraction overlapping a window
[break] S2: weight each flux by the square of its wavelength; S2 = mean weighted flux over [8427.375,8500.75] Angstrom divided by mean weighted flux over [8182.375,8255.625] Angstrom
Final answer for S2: 0.9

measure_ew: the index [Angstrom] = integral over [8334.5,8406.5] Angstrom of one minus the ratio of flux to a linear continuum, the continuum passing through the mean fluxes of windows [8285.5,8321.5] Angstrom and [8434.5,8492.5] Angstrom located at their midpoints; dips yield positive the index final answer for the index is 1.39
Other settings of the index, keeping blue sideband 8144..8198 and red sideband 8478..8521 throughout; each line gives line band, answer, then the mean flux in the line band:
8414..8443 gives -4.76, 0.912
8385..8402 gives -1.86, 0.896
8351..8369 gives -1.39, 0.895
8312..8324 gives -1.48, 0.966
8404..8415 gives -2.35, 0.966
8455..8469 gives -0.86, 0.806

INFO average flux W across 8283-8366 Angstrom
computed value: 0.973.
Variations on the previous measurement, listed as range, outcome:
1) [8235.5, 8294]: 0.975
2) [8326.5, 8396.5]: 0.921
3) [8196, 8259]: 0.944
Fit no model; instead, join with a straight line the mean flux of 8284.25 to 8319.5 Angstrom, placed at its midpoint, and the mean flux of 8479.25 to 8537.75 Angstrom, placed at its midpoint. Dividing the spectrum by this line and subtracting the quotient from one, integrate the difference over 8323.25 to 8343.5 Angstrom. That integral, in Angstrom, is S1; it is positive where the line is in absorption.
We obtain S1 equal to 1.9 Angstrom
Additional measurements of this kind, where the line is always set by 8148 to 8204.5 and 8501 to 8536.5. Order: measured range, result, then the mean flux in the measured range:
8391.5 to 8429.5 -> -4.89 Angstrom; 0.939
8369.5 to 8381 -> -1.34 Angstrom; 0.95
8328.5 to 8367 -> -2.95 Angstrom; 0.932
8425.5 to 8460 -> -2.86 Angstrom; 0.882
